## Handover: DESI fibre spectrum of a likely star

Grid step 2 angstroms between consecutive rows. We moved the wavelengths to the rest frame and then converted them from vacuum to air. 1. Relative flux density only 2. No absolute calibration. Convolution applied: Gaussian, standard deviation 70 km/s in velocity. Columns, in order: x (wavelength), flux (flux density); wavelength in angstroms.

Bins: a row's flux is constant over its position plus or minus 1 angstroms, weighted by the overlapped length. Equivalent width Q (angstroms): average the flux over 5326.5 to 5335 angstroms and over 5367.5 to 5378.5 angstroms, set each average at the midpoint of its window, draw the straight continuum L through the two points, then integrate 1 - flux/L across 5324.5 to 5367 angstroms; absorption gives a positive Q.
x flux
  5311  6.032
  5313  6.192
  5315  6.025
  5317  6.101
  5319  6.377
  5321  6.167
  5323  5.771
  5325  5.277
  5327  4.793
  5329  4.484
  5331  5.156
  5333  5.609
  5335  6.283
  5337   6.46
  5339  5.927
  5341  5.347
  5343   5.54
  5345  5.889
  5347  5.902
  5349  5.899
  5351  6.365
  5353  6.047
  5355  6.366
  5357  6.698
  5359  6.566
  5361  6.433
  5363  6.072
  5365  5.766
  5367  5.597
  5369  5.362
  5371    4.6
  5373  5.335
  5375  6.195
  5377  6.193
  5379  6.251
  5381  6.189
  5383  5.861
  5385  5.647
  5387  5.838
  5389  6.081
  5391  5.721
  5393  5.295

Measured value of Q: -4.3 angstroms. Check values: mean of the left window 5.17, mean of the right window 5.57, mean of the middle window 5.85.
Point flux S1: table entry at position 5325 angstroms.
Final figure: 5.277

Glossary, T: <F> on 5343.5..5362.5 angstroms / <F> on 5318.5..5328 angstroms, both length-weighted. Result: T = 1.10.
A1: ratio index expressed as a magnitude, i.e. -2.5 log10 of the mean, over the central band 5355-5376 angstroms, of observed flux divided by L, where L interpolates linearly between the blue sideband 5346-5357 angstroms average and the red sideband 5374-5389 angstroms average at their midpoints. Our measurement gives 0.04 mag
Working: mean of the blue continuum 6.17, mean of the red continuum 6.03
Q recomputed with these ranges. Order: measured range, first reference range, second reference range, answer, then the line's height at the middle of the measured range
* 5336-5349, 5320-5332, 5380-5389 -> -0.9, 5.45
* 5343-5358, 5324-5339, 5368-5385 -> -1.4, 5.59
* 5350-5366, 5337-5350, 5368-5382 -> -1.4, 5.77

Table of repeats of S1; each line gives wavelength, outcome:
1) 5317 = 6.101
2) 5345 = 5.889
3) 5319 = 6.377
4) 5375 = 6.195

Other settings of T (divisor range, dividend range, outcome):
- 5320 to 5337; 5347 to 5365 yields 1.14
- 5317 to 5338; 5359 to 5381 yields 1.03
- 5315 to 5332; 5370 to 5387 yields 1.04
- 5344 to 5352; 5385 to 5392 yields 0.97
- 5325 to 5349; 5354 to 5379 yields 1.07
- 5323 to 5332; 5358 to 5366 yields 1.24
